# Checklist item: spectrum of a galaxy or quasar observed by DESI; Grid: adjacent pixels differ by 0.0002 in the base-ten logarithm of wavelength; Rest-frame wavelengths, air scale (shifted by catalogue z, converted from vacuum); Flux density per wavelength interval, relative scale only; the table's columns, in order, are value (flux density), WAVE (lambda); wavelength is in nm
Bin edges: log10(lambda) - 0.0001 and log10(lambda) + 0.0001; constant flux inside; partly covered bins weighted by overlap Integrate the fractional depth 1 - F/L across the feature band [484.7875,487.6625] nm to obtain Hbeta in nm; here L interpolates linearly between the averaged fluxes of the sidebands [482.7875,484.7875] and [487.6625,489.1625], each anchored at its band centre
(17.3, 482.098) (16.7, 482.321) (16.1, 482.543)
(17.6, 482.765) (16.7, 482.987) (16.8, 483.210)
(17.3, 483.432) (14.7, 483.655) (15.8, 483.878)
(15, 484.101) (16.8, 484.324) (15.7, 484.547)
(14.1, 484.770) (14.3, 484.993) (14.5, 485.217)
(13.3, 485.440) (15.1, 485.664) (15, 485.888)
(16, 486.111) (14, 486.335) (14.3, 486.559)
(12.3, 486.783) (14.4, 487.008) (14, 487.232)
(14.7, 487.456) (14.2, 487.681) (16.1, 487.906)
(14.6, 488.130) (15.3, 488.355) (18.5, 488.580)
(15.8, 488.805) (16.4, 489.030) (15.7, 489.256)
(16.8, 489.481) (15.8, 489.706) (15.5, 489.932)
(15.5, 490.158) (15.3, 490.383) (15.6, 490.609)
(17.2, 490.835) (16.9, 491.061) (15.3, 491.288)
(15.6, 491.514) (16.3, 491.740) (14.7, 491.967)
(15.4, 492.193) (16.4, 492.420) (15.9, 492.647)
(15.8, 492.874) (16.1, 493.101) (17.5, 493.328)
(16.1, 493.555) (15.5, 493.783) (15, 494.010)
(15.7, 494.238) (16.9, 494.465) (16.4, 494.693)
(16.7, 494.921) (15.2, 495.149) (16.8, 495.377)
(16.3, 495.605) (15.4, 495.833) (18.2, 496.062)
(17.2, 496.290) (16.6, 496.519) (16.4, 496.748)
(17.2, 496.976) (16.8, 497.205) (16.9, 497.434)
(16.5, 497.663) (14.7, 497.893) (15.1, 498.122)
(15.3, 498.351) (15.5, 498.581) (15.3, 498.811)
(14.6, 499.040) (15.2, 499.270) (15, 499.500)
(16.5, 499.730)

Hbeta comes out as 0.30 nm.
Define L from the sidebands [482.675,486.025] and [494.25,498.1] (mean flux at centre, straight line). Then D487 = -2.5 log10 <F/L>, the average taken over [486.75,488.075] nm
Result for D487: 0.10 mag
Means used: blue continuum 15.5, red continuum 16.5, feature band 14.4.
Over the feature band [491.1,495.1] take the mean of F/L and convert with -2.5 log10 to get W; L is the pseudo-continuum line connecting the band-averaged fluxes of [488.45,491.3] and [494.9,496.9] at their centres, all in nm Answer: 0.03 mag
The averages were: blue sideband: 16.2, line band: 16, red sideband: 16.5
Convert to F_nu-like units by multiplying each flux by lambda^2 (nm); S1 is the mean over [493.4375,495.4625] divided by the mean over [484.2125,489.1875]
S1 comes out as 1.10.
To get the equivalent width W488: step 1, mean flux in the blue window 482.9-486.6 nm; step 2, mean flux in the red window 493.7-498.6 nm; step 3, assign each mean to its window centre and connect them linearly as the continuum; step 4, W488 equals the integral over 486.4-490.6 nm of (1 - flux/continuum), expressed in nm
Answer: 0.08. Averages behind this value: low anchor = 15.3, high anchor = 16.2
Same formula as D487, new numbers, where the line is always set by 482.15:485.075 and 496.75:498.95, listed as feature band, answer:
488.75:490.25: 0.003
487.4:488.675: 0.029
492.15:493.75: -0.014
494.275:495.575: -0.027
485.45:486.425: 0.080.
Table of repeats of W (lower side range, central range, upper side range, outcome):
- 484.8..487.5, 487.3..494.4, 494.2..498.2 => -0.04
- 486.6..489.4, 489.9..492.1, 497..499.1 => -0.03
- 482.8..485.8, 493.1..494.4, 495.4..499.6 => -0.01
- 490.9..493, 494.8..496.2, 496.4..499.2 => -0.04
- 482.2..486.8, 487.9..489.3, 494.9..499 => -0.03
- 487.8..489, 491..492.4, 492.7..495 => 0.03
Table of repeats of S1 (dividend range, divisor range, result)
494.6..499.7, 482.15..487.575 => 1.11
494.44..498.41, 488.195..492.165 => 1.05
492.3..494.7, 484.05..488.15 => 1.13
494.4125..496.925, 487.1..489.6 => 1.09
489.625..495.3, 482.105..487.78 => 1.08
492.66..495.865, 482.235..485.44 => 1.07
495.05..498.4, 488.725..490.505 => 1.06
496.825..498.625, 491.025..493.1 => 1.04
